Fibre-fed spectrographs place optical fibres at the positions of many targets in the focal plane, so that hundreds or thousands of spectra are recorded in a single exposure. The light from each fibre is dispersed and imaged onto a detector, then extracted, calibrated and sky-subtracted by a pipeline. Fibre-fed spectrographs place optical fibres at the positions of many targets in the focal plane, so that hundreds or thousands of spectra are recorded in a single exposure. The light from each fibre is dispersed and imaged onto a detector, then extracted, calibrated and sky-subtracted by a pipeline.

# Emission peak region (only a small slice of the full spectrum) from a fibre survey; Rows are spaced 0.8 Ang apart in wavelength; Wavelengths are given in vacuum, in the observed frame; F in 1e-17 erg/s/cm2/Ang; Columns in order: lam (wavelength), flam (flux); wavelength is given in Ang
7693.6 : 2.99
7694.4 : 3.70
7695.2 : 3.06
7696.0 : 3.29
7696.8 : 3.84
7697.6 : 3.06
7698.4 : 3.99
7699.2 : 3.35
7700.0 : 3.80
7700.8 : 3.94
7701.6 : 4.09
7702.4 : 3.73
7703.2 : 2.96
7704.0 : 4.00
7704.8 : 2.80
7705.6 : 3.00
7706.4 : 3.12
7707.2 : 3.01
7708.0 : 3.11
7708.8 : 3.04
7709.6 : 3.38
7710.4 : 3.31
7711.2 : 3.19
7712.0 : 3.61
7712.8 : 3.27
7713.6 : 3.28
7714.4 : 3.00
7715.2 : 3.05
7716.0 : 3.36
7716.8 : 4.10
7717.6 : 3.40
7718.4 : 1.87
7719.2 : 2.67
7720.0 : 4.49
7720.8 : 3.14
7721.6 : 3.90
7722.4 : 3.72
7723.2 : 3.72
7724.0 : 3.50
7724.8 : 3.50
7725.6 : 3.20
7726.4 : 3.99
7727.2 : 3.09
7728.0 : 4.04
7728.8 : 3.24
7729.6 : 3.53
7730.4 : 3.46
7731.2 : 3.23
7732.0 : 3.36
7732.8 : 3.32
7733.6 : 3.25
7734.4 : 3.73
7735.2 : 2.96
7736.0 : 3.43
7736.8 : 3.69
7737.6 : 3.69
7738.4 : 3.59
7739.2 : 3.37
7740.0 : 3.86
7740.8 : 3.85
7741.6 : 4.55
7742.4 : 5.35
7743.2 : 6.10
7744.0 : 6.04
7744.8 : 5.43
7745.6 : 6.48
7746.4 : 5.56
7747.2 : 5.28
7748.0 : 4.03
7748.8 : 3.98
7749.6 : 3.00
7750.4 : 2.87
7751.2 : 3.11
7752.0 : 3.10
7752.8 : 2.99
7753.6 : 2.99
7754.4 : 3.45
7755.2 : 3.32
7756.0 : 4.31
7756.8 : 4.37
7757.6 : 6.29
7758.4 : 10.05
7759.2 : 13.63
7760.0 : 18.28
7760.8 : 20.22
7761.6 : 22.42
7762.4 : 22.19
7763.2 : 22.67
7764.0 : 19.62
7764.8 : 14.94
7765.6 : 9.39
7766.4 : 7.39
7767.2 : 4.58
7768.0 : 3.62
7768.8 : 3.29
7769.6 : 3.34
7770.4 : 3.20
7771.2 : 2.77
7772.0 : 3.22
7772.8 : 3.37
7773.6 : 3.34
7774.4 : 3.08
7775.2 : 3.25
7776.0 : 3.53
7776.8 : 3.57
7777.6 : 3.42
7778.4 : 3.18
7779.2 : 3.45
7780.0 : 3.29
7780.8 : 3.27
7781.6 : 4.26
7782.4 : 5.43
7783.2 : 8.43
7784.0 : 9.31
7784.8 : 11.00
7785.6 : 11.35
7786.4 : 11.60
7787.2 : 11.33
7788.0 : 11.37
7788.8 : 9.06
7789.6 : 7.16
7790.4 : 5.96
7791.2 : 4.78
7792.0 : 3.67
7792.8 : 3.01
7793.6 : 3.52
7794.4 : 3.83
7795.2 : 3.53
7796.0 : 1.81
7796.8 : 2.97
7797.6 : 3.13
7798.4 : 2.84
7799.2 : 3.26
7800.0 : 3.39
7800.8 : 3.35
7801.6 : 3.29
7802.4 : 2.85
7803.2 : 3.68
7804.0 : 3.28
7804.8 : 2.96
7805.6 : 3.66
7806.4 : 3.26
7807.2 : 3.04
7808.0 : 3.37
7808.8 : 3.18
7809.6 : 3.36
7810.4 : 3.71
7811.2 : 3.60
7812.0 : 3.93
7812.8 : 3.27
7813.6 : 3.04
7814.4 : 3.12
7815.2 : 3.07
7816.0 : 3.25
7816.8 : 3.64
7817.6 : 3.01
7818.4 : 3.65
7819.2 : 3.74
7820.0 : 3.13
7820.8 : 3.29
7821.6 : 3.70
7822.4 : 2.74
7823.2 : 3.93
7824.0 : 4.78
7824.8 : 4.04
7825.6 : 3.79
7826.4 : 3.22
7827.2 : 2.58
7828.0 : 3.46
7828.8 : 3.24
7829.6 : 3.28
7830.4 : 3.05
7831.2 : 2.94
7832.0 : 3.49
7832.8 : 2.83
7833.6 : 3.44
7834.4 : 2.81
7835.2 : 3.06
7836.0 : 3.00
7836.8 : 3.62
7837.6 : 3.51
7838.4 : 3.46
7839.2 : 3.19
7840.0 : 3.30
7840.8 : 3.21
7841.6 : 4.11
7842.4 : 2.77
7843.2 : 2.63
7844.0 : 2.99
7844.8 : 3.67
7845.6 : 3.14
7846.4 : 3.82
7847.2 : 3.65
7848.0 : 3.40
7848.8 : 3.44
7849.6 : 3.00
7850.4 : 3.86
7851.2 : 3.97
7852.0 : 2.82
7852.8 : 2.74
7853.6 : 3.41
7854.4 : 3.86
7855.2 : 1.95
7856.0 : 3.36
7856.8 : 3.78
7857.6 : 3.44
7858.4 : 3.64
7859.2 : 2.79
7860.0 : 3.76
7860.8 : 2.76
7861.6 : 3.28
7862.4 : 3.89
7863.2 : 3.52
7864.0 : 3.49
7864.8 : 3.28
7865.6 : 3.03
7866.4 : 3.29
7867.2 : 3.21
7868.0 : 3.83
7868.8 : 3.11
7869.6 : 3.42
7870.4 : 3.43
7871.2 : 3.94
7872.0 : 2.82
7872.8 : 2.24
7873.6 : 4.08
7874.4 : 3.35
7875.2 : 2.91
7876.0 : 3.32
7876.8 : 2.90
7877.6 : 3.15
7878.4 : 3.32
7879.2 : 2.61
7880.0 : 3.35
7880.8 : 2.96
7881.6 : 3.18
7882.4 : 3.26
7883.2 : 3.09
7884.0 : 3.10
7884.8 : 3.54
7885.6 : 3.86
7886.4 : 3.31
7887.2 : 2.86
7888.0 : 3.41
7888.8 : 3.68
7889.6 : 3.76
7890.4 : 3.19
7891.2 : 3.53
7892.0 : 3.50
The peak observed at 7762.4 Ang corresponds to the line H-alpha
